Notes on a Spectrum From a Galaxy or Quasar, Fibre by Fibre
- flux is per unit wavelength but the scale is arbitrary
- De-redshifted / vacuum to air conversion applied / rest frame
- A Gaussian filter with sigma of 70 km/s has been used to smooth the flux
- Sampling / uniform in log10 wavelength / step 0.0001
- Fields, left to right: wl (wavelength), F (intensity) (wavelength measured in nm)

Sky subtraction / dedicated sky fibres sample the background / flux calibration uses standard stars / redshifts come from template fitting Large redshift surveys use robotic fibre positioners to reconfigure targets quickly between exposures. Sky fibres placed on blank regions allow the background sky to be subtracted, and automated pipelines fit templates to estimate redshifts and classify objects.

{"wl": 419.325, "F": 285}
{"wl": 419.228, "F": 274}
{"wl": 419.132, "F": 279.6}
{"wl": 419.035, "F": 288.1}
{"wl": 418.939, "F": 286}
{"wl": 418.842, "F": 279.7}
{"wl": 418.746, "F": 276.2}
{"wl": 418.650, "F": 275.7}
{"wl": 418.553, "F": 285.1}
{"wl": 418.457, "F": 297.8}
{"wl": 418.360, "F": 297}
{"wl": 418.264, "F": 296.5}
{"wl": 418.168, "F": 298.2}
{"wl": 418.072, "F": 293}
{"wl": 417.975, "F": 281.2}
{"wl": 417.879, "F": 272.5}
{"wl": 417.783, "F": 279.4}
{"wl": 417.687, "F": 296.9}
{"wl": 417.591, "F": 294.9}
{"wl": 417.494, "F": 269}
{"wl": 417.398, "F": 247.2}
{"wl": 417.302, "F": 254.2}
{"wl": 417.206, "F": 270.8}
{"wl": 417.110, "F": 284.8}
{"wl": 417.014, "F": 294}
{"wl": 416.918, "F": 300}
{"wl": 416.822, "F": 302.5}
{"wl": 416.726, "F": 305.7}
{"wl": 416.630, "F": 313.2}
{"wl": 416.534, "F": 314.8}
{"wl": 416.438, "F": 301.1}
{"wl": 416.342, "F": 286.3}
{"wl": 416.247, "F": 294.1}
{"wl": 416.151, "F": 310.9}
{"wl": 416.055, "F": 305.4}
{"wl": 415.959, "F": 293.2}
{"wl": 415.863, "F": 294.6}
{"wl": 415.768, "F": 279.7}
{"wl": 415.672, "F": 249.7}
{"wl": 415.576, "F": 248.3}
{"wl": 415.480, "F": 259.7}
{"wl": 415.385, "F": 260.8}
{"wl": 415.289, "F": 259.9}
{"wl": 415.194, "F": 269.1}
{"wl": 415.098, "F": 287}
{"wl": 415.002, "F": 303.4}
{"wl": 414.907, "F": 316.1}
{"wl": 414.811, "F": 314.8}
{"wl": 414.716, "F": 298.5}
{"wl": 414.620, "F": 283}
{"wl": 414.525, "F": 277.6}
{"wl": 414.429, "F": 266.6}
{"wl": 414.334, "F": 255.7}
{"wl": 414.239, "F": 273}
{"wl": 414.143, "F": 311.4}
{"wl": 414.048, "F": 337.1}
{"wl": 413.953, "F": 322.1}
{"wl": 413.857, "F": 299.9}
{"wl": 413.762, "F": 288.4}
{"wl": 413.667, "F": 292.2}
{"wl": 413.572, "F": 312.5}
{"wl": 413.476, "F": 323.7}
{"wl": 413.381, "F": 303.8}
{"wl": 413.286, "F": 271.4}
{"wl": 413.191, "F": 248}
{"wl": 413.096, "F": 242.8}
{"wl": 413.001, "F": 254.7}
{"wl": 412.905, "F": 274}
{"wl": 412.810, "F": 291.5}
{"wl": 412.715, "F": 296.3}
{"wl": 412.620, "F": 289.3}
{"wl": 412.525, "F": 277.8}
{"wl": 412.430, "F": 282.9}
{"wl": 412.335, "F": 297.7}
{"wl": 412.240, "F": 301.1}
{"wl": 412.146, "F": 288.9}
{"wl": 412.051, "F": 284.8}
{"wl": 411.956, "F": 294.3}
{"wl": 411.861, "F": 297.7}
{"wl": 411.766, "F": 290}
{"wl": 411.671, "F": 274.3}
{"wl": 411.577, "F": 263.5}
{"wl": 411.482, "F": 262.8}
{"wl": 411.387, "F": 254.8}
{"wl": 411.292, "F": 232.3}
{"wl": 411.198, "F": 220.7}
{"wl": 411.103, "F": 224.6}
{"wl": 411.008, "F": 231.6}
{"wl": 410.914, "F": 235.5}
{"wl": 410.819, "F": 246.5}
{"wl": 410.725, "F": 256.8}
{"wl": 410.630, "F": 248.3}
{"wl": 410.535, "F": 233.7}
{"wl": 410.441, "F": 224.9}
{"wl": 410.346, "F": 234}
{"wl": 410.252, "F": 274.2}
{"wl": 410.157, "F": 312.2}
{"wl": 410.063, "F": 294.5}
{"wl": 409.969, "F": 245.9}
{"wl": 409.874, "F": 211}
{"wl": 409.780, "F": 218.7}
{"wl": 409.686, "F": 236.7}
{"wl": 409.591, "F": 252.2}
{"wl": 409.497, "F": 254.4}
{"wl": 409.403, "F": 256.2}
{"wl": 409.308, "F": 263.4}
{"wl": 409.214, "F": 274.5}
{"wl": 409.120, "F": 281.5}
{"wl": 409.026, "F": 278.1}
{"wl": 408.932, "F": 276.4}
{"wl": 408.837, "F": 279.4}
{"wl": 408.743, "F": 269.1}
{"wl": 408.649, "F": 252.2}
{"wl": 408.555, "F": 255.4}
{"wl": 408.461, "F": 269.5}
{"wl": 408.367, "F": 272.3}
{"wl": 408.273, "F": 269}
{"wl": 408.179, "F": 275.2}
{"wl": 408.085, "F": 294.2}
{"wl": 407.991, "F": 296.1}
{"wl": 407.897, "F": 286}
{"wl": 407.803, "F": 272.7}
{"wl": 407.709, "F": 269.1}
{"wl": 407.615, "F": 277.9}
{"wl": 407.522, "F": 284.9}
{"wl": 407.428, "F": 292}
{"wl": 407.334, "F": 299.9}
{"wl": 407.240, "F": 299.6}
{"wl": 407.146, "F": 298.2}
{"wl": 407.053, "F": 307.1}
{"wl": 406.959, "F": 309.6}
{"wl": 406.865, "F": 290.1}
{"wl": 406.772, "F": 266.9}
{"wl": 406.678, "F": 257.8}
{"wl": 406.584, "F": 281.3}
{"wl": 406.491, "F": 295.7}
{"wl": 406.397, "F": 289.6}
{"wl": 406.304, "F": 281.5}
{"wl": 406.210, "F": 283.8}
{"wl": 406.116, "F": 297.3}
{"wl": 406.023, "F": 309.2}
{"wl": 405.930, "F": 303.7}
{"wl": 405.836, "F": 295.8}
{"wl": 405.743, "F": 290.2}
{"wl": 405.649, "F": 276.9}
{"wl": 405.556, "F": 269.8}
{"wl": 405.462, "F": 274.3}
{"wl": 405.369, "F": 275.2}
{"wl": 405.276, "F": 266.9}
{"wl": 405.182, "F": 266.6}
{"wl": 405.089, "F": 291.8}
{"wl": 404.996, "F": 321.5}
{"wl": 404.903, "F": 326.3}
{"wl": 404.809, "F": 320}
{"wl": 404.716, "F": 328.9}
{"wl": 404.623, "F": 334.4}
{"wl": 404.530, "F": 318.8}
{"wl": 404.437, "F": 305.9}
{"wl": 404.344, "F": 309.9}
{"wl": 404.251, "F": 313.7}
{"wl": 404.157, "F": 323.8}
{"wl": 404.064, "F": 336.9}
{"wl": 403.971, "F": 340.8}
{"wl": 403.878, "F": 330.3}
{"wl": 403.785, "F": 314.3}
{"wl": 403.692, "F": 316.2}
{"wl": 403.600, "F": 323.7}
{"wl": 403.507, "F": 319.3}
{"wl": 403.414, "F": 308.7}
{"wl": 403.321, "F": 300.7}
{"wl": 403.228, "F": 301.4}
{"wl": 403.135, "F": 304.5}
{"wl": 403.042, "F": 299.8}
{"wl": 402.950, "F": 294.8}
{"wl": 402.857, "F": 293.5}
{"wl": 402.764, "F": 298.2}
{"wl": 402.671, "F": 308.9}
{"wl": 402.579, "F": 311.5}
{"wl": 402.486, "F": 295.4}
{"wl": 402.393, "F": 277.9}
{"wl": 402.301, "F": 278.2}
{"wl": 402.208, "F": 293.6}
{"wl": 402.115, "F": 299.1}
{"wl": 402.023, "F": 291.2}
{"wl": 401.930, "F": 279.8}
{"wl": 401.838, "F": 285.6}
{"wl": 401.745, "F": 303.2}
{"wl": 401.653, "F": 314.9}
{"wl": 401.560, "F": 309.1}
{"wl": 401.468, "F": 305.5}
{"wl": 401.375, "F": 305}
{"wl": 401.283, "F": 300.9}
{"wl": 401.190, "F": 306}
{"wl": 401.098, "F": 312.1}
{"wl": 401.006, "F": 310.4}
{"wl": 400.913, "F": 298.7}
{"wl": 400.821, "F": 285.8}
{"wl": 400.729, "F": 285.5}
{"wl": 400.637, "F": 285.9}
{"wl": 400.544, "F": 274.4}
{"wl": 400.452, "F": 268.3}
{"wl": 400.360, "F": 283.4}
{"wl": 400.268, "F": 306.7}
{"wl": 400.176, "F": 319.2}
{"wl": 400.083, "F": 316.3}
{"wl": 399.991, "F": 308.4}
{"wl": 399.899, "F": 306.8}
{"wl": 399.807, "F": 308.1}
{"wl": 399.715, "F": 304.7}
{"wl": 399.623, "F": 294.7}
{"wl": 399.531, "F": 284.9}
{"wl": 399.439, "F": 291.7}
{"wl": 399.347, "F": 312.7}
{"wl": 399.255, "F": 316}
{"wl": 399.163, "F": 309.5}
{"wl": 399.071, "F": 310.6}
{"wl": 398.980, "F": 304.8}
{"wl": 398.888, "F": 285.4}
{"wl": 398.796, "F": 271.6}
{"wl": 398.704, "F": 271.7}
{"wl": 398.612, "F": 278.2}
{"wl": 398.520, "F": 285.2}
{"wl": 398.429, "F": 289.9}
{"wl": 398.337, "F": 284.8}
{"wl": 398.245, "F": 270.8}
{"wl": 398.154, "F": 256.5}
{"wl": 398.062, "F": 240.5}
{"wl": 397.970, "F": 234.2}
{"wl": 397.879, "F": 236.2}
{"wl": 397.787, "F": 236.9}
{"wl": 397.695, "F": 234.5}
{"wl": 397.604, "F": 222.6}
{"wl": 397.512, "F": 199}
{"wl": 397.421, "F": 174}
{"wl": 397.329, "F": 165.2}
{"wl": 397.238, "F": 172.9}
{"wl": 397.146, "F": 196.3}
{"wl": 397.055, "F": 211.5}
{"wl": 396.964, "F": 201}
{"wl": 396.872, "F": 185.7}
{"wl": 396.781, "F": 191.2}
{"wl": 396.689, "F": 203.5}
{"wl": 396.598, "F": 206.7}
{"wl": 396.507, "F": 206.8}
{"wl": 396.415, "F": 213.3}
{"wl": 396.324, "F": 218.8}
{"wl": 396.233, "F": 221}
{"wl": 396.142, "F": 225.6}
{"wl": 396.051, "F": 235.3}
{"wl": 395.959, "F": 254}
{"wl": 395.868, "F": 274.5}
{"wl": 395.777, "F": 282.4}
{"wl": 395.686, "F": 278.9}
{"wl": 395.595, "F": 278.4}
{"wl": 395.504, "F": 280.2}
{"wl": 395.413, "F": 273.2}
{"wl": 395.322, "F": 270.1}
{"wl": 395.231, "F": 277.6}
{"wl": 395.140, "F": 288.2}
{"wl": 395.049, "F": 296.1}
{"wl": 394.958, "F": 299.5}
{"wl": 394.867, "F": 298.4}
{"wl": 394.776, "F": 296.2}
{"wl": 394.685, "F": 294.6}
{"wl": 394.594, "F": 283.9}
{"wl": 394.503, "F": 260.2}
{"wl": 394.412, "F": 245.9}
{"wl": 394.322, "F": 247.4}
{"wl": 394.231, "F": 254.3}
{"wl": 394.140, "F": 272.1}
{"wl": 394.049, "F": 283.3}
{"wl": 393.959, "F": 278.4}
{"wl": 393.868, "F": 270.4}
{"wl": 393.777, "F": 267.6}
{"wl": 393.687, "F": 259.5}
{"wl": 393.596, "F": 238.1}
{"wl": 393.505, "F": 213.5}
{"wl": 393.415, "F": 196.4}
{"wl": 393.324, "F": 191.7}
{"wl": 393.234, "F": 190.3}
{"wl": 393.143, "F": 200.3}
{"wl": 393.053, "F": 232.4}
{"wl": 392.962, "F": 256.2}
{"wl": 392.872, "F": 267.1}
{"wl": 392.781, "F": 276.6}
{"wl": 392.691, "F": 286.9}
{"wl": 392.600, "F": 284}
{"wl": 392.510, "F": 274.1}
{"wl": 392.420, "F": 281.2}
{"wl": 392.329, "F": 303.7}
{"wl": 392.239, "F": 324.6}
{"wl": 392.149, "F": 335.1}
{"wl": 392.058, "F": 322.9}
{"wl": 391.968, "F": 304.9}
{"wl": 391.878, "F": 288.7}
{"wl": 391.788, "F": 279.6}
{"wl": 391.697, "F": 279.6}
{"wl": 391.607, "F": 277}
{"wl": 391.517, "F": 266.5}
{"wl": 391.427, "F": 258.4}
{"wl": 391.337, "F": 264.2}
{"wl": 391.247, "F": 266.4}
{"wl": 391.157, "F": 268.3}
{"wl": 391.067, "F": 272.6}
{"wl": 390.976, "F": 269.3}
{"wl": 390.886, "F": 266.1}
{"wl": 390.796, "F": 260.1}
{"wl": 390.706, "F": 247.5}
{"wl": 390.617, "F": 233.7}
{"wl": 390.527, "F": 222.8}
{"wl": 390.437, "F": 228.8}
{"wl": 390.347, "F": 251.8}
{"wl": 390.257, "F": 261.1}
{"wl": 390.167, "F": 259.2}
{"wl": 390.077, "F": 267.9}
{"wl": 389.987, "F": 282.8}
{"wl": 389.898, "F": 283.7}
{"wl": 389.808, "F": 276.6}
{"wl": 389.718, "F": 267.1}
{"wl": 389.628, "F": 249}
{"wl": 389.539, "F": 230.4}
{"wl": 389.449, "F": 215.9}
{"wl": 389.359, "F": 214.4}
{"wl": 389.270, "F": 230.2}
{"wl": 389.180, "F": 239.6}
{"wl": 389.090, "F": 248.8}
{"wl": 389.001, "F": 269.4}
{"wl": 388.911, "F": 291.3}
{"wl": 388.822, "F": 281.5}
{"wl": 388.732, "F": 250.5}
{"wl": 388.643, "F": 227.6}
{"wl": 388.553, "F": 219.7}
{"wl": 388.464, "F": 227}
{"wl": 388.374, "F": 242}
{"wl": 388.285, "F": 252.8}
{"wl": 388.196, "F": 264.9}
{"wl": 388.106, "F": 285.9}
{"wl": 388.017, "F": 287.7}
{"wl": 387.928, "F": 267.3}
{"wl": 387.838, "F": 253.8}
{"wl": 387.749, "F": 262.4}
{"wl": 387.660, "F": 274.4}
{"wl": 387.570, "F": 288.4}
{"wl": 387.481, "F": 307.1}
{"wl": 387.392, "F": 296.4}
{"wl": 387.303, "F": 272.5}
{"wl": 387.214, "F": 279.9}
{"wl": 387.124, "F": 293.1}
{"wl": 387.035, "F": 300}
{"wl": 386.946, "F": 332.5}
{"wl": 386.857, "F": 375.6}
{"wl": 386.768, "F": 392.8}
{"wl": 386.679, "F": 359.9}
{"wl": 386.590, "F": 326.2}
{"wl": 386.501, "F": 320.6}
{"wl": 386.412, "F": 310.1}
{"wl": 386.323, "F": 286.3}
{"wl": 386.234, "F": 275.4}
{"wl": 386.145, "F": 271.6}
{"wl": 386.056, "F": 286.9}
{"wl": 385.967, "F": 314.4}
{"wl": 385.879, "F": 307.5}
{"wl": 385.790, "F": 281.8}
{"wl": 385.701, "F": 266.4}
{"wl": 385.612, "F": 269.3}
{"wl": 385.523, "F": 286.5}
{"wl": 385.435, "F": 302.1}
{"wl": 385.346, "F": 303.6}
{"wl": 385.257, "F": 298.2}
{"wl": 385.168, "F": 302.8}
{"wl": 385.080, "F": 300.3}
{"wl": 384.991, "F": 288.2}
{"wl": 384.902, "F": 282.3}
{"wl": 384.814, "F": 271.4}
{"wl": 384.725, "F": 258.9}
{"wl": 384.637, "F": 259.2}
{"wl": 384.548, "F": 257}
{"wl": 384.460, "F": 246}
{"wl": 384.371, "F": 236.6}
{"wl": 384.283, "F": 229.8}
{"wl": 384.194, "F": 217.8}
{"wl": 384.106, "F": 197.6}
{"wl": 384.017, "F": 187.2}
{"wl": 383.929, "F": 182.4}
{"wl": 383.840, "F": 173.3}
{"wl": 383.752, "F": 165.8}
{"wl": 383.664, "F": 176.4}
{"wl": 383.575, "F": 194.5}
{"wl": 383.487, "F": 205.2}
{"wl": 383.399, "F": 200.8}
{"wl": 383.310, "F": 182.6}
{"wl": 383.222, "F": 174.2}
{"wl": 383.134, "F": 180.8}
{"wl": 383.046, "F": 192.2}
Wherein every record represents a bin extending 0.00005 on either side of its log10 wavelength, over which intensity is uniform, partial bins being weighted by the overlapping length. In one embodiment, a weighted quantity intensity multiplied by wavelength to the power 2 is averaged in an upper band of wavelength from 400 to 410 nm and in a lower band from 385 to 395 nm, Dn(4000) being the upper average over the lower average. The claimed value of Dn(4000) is 1.15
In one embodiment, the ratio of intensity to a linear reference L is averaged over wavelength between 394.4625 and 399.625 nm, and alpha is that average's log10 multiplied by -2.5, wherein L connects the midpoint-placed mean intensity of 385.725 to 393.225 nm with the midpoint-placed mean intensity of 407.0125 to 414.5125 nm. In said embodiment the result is 0.08 mag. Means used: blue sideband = 274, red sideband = 273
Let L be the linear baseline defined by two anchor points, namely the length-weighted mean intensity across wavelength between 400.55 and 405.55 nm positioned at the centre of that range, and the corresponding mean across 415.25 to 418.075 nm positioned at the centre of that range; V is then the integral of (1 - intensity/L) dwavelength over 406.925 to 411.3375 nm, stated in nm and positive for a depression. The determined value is 0.45 nm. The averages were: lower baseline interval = 303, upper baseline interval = 284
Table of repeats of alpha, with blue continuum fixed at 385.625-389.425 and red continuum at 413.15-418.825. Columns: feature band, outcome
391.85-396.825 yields 0.09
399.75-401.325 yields -0.05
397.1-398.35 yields 0.27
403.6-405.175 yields -0.12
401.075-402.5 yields -0.05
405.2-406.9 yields 0.01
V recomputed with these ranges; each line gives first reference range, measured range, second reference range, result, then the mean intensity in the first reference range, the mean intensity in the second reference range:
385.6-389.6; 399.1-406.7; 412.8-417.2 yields -0.44 nm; 279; 288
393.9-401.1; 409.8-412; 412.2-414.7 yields 0.23 nm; 264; 288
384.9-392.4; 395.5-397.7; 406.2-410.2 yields 0.45 nm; 278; 275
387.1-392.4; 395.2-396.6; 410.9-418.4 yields 0.10 nm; 266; 283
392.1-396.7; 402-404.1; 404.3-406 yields -0.11 nm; 260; 299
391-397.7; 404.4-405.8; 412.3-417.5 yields -0.14 nm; 253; 287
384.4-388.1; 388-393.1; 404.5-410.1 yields 0.46 nm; 293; 281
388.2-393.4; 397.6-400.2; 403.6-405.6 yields 0.05 nm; 260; 309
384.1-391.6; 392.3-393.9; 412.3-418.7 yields 0.15 nm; 272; 287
